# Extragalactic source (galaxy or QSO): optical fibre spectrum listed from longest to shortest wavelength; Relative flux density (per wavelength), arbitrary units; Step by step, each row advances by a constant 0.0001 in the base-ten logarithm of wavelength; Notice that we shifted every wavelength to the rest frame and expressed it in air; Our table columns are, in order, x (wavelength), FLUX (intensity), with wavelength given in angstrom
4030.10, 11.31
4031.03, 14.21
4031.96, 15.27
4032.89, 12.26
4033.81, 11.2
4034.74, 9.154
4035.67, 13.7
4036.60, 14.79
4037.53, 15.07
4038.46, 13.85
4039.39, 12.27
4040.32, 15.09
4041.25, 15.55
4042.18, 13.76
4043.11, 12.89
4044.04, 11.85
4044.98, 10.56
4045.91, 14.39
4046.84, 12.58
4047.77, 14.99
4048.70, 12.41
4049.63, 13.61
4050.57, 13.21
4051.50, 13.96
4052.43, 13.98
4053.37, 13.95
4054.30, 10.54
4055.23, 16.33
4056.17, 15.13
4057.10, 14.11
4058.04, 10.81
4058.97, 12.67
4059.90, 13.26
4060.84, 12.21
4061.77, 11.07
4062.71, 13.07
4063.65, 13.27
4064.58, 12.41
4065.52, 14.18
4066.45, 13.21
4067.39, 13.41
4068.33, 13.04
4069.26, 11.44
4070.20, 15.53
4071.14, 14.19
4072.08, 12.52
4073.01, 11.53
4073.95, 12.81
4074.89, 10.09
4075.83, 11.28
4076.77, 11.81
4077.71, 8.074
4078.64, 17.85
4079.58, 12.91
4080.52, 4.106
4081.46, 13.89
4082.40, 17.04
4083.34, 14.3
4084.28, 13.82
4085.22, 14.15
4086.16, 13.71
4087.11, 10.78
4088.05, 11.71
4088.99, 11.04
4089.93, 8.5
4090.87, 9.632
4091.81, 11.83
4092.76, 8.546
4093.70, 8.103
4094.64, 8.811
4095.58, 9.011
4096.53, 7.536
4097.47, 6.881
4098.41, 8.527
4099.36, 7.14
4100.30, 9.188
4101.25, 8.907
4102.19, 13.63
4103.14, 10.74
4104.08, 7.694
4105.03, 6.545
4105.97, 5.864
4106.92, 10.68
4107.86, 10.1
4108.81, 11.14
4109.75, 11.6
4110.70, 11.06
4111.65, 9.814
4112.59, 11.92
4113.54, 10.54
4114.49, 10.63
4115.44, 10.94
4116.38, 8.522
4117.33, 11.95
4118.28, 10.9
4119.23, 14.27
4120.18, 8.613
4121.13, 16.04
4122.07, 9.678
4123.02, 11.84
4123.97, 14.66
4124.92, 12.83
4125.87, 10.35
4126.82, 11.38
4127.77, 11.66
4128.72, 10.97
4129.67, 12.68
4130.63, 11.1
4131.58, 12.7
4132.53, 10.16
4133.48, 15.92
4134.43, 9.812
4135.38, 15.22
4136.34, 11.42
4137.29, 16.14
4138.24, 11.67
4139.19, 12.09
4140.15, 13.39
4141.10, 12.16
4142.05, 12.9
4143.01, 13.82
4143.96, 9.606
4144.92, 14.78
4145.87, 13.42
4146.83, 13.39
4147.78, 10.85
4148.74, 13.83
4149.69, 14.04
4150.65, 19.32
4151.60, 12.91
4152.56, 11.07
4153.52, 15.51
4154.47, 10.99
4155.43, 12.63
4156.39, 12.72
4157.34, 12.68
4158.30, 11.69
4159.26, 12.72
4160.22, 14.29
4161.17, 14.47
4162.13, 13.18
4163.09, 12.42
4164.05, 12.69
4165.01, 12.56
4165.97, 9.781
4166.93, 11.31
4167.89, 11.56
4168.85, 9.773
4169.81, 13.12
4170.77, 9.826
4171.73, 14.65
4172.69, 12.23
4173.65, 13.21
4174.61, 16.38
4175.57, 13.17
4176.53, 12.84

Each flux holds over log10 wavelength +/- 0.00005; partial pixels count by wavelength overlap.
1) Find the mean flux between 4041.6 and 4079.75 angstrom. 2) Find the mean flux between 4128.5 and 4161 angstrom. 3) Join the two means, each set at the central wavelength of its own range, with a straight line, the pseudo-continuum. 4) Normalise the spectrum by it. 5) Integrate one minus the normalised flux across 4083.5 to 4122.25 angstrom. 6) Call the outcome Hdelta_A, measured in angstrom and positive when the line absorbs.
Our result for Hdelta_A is 7.9 angstrom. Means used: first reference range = 13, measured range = 10.3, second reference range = 12.9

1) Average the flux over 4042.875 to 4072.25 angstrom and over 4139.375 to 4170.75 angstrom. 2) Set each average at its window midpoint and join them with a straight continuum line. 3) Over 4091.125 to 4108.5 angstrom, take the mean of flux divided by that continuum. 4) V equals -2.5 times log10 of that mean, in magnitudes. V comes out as 0.41 mag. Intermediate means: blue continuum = 13.2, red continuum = 12.7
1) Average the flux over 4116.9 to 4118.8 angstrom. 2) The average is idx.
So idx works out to 11.5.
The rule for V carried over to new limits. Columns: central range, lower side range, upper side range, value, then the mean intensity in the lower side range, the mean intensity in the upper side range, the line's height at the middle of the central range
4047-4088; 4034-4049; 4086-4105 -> -0.14 mag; 13.3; 9.45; 11.4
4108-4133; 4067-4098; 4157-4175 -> 0.05 mag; 11.5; 12.5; 12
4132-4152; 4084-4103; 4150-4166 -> -0.07 mag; 10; 13.1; 12.4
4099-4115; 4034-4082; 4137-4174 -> 0.29 mag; 12.9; 12.8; 12.8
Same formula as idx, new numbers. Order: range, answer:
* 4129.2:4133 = 11.6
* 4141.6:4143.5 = 13.3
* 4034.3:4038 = 13.2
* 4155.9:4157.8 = 12.7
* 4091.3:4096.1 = 9.24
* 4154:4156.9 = 12.1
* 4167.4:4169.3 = 10.7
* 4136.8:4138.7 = 13.9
